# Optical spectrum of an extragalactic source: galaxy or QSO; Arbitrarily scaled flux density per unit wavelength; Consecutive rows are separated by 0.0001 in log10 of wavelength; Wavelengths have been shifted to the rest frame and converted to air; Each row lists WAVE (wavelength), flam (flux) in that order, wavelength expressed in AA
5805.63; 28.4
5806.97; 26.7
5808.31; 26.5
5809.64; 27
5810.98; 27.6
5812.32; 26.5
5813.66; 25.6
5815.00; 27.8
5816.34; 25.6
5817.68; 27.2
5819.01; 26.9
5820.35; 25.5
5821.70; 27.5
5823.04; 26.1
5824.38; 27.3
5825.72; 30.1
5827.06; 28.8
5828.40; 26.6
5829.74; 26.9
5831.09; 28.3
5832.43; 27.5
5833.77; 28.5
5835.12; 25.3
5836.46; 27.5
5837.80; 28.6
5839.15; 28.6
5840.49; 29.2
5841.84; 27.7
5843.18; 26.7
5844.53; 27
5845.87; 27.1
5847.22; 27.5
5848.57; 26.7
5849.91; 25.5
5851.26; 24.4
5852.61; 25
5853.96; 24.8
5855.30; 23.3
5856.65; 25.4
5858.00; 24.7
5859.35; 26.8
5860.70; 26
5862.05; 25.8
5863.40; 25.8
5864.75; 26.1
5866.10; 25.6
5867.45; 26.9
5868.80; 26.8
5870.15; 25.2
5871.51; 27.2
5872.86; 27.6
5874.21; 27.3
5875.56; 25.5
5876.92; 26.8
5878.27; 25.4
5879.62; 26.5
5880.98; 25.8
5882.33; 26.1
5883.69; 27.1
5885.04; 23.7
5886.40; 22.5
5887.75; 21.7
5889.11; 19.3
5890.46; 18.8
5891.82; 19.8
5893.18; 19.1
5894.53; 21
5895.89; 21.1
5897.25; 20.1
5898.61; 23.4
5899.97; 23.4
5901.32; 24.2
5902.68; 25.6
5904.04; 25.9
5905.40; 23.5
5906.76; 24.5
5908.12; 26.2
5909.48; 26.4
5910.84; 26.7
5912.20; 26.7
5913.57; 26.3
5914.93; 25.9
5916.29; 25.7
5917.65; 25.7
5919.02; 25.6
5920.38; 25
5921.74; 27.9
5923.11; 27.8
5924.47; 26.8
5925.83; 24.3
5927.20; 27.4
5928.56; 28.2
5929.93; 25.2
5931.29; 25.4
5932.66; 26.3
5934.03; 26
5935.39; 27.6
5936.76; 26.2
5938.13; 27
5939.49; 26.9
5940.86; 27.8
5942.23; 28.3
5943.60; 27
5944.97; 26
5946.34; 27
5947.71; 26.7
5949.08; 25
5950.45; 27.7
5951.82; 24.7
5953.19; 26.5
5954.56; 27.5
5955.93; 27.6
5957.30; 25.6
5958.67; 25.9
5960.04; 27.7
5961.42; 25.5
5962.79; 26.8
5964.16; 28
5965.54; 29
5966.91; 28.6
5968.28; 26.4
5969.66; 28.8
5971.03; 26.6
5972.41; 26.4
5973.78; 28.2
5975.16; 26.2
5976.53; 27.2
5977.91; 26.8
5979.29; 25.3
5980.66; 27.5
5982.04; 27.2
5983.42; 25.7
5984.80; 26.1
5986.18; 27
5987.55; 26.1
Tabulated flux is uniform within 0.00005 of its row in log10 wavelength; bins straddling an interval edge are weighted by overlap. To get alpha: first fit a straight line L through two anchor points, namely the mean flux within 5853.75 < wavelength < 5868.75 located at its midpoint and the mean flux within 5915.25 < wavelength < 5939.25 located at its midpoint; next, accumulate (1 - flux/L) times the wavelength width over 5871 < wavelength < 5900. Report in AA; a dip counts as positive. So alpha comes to 2.6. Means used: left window 25.6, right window 26.4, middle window 23.6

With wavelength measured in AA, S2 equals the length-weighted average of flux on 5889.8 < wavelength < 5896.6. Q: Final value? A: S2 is 20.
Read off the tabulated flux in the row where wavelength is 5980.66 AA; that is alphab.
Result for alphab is 27.5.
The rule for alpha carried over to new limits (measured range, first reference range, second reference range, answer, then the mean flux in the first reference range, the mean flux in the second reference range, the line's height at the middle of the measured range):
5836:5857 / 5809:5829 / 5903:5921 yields 0.1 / 27.1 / 25.7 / 26.7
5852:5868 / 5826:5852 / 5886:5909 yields 0.0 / 27.3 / 22.4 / 25.6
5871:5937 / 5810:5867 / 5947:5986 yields 4.5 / 26.7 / 26.8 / 26.8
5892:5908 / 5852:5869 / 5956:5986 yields 1.9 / 25.6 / 26.9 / 26.1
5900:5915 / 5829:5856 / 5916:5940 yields 0.6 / 26.8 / 26.4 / 26.5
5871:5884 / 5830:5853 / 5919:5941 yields 0.2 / 27.1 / 26.6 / 26.9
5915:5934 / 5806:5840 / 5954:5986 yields 0.6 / 27.2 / 27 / 27.1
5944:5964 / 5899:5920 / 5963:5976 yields 0.4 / 25.5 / 27.6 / 27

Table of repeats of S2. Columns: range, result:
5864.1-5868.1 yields 26.2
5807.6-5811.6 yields 27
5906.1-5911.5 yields 26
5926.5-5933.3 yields 26.5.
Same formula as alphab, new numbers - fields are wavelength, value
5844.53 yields 27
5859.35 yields 26.8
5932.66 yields 26.3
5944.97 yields 26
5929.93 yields 25.2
